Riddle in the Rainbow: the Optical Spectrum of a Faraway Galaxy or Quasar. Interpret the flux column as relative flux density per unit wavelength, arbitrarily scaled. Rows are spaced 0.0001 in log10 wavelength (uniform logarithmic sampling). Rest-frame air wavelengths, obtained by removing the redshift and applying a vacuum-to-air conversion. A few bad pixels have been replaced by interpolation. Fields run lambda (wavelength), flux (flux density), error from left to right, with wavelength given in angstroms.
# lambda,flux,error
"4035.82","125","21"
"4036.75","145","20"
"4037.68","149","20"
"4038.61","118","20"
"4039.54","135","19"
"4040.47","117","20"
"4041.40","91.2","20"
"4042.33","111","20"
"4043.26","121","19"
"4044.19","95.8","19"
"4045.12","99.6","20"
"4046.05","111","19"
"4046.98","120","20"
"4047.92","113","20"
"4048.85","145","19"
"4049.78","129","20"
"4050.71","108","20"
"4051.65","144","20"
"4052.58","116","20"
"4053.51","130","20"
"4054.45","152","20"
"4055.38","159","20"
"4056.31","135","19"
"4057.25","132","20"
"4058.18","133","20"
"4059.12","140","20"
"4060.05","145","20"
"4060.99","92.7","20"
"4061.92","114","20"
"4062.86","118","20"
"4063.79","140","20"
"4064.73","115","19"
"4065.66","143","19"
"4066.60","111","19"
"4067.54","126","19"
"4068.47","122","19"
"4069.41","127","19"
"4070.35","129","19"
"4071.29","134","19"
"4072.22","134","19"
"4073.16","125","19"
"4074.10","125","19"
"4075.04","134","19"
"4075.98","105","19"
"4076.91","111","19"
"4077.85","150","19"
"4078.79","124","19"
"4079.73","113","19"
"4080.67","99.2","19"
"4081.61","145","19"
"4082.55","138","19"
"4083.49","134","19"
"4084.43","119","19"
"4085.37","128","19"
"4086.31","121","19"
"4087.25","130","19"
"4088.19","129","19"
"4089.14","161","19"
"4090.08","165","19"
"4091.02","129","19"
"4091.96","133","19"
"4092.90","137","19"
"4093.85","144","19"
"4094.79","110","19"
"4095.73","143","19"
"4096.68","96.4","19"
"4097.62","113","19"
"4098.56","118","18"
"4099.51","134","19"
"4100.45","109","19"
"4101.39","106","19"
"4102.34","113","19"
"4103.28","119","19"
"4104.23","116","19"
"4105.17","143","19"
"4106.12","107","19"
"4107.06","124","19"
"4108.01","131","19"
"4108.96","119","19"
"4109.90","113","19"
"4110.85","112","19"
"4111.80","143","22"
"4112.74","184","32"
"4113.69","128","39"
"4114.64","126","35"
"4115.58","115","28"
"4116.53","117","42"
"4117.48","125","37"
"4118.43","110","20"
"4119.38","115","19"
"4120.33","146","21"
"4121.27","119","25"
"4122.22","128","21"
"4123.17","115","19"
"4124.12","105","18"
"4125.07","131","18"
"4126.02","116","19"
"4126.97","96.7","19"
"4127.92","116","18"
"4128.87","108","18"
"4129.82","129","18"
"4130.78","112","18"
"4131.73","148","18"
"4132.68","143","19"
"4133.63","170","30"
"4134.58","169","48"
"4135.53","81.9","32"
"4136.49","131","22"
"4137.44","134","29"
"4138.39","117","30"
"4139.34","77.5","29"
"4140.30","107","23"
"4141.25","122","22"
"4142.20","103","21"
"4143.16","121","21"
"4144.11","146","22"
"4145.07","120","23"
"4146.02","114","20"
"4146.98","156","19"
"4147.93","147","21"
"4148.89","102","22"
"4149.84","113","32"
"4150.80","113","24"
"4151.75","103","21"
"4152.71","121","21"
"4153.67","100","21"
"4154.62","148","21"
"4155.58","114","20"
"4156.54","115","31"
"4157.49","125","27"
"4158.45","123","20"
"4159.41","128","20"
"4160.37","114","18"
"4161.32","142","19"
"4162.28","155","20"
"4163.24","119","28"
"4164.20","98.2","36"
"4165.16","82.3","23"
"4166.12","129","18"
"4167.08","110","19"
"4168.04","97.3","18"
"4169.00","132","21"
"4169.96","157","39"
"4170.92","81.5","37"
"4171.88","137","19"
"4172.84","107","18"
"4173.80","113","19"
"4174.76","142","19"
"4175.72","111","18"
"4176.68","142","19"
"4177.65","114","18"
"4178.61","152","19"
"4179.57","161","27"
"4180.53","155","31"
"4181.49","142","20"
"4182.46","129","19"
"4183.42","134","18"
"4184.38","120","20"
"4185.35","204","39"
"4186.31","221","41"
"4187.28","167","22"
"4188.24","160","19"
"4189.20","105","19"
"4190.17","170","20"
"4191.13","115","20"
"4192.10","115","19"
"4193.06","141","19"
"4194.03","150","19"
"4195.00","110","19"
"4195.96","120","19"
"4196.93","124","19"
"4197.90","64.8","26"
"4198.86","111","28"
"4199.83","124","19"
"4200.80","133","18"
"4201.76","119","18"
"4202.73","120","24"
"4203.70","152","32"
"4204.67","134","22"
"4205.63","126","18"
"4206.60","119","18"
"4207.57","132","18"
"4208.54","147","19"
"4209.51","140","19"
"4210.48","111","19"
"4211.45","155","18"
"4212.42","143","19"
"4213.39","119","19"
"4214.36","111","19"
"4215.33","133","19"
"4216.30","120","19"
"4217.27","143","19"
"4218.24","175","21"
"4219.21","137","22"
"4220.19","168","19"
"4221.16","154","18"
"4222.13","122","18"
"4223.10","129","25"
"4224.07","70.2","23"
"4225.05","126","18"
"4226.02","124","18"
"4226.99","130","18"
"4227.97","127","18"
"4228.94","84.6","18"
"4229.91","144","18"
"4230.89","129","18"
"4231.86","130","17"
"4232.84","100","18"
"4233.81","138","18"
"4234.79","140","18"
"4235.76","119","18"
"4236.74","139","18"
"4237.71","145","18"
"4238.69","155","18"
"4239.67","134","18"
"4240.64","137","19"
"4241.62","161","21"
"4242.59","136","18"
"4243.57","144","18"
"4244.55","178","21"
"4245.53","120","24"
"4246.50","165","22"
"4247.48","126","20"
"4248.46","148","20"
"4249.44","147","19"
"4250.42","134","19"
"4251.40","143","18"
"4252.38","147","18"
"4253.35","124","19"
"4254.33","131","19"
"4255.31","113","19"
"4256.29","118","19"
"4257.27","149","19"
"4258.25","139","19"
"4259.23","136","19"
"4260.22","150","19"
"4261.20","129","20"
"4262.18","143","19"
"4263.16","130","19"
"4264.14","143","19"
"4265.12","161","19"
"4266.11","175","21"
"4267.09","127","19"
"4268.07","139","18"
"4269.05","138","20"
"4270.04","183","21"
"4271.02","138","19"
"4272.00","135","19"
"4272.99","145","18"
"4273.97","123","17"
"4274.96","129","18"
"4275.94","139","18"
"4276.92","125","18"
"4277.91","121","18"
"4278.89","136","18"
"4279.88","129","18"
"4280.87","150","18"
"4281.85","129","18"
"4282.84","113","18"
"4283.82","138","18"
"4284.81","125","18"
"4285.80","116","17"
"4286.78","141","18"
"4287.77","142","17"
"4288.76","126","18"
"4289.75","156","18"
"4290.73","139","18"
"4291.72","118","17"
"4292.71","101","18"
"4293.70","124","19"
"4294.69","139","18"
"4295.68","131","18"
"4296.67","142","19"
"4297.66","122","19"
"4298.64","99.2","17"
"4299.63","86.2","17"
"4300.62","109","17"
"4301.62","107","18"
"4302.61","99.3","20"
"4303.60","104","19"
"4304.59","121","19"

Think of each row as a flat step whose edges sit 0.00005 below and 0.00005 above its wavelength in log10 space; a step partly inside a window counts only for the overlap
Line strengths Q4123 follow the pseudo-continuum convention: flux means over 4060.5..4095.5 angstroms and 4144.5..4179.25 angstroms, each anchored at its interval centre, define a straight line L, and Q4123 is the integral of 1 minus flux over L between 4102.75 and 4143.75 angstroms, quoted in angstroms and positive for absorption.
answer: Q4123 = 0.4 angstroms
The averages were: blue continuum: 128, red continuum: 122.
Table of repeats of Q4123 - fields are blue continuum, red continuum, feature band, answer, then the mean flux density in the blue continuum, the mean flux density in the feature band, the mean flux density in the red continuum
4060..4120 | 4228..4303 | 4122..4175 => 2.94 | 126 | 121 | 133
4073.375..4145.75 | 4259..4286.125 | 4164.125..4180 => 0.92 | 125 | 122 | 137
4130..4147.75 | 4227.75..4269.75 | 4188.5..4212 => 1.06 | 127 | 127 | 138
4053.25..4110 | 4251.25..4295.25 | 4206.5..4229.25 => 0.42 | 127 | 131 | 135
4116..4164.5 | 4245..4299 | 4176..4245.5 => -3.07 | 122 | 135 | 135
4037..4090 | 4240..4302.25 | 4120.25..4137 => 0.45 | 126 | 125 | 135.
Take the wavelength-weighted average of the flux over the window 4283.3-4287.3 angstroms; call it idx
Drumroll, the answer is 130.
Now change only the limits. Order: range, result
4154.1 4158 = 125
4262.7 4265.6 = 145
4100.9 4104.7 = 114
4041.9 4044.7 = 109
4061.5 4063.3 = 116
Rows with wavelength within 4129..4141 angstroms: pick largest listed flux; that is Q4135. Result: 170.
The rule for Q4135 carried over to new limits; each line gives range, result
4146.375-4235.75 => 221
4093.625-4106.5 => 144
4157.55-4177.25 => 157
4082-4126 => 184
